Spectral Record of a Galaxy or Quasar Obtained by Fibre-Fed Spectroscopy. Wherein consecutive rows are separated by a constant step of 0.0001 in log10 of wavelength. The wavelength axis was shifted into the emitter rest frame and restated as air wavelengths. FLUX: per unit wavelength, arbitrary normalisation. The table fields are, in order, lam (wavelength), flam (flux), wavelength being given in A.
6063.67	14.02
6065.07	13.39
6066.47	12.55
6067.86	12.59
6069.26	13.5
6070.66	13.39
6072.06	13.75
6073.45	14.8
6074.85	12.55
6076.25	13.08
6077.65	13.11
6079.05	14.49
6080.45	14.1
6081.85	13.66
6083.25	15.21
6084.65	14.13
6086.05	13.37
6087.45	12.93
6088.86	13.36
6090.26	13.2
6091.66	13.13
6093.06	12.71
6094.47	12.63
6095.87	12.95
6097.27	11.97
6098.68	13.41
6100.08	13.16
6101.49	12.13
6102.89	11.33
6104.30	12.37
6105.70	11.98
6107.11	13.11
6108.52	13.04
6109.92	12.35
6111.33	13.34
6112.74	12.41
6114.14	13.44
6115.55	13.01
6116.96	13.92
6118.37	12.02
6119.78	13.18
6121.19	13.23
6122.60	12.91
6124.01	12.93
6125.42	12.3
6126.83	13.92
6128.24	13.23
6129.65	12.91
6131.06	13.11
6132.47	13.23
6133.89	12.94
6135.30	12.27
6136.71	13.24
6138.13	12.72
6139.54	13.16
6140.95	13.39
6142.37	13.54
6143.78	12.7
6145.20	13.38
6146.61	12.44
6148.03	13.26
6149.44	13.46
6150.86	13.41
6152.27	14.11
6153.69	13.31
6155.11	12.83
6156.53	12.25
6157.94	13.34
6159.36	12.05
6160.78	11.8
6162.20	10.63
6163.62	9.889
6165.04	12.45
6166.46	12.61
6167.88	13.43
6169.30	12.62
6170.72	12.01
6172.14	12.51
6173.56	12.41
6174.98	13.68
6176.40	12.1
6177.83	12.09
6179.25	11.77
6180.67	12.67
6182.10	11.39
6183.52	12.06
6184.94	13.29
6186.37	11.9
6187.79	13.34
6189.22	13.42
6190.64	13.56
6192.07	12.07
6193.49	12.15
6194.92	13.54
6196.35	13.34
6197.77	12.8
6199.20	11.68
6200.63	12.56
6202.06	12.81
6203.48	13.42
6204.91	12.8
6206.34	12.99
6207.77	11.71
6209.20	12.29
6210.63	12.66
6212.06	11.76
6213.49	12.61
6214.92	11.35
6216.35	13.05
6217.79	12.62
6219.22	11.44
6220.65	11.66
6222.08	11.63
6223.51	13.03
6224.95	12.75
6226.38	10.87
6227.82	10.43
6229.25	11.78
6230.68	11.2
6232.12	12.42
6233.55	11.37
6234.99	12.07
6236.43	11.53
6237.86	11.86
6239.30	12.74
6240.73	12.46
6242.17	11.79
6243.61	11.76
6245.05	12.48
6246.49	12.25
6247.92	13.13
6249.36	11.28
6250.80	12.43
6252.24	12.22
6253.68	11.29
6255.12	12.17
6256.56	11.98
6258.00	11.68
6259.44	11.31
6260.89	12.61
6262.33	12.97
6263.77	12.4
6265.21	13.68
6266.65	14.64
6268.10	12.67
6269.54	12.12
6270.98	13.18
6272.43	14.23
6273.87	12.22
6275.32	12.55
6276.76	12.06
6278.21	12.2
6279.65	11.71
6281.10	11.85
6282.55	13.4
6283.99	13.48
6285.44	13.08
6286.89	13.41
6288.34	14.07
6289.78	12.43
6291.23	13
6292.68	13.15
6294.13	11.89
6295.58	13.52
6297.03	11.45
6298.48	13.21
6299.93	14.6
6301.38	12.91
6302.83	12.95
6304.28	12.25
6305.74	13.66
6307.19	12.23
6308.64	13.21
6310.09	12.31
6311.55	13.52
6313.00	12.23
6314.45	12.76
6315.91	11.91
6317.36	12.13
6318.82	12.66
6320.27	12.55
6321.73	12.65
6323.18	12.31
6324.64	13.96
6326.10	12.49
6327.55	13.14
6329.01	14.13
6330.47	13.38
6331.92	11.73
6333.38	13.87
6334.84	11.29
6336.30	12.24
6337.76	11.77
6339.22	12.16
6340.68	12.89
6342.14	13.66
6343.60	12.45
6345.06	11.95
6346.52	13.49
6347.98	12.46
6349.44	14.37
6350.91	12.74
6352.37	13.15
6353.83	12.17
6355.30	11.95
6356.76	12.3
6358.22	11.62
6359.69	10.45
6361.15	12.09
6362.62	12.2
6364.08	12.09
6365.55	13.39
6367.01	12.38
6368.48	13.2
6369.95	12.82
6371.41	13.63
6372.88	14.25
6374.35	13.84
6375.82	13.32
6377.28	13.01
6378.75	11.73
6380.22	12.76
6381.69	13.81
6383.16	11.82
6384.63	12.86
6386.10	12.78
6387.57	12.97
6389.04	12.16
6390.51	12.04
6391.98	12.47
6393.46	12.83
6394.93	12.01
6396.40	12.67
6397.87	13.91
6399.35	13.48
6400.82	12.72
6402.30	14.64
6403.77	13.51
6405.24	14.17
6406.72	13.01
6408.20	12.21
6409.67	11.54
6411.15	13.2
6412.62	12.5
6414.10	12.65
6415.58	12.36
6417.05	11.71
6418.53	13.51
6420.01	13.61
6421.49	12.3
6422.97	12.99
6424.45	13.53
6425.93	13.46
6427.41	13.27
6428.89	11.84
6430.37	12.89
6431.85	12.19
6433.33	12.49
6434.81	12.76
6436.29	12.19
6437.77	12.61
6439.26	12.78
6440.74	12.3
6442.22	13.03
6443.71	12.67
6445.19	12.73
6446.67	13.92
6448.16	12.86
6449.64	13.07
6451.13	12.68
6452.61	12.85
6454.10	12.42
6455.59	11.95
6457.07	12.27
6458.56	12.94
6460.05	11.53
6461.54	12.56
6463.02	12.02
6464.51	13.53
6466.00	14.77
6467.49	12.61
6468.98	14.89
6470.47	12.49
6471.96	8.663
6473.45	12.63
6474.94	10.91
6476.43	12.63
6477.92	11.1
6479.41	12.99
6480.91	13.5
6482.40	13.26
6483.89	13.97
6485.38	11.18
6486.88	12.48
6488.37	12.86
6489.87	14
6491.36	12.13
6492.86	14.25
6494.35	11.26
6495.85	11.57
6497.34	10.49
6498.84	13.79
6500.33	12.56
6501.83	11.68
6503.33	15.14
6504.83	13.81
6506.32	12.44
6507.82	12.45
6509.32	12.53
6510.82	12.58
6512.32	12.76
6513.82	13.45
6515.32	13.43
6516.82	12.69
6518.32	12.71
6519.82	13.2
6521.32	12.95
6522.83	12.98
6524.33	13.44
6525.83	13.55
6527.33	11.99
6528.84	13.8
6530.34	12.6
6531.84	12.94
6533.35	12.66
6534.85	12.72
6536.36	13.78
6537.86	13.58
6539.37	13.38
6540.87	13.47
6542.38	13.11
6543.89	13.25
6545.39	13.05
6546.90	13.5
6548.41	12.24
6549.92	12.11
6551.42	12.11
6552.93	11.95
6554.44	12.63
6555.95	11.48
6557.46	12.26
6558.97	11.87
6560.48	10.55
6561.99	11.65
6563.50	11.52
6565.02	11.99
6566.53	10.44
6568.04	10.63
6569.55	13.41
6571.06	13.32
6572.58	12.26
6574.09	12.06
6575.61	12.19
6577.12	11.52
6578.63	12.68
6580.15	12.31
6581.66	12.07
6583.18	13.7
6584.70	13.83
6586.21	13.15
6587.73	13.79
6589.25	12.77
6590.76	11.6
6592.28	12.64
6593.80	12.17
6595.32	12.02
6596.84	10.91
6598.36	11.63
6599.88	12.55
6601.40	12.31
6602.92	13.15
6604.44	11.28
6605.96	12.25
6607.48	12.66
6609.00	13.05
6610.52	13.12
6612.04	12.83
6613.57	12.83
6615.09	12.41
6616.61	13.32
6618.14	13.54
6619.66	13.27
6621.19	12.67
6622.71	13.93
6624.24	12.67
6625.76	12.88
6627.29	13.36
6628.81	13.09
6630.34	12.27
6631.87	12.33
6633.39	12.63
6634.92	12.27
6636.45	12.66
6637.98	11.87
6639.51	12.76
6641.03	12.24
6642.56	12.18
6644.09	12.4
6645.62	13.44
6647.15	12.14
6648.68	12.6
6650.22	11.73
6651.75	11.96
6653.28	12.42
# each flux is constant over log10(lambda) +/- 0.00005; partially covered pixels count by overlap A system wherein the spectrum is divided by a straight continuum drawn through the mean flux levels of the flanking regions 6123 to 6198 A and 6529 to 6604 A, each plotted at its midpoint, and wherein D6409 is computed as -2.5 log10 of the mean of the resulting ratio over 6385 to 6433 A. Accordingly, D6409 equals -0.025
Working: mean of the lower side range 12.7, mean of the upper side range 12.4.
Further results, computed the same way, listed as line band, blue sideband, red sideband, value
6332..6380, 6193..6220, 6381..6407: 0.02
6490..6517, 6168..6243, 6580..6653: -0.02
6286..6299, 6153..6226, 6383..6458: -0.03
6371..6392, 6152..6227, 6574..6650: -0.03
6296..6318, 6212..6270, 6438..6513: -0.04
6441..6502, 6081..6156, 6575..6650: 0.01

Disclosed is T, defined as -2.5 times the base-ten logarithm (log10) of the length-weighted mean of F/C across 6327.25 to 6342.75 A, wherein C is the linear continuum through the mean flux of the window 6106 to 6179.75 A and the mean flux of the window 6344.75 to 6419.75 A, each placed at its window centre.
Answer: 0.00 mag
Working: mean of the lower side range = 12.8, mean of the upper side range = 12.8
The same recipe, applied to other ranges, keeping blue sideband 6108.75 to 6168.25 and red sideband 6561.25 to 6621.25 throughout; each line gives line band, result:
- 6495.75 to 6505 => -0.018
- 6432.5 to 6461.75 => -0.005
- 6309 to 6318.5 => 0.016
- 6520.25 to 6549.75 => -0.051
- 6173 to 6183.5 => 0.046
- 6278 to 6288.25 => -0.010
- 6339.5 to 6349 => -0.015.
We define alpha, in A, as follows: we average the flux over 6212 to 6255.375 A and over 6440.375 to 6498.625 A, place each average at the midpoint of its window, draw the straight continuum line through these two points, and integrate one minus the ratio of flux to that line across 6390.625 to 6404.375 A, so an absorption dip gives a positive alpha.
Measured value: -0.8 A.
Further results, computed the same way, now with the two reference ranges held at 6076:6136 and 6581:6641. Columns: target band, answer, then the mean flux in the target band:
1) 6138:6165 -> 0.6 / 12.7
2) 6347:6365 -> 0.7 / 12.3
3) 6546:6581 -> 1.8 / 12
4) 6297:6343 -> 0.4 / 12.8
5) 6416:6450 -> 0.0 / 12.8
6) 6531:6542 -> -0.4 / 13.2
